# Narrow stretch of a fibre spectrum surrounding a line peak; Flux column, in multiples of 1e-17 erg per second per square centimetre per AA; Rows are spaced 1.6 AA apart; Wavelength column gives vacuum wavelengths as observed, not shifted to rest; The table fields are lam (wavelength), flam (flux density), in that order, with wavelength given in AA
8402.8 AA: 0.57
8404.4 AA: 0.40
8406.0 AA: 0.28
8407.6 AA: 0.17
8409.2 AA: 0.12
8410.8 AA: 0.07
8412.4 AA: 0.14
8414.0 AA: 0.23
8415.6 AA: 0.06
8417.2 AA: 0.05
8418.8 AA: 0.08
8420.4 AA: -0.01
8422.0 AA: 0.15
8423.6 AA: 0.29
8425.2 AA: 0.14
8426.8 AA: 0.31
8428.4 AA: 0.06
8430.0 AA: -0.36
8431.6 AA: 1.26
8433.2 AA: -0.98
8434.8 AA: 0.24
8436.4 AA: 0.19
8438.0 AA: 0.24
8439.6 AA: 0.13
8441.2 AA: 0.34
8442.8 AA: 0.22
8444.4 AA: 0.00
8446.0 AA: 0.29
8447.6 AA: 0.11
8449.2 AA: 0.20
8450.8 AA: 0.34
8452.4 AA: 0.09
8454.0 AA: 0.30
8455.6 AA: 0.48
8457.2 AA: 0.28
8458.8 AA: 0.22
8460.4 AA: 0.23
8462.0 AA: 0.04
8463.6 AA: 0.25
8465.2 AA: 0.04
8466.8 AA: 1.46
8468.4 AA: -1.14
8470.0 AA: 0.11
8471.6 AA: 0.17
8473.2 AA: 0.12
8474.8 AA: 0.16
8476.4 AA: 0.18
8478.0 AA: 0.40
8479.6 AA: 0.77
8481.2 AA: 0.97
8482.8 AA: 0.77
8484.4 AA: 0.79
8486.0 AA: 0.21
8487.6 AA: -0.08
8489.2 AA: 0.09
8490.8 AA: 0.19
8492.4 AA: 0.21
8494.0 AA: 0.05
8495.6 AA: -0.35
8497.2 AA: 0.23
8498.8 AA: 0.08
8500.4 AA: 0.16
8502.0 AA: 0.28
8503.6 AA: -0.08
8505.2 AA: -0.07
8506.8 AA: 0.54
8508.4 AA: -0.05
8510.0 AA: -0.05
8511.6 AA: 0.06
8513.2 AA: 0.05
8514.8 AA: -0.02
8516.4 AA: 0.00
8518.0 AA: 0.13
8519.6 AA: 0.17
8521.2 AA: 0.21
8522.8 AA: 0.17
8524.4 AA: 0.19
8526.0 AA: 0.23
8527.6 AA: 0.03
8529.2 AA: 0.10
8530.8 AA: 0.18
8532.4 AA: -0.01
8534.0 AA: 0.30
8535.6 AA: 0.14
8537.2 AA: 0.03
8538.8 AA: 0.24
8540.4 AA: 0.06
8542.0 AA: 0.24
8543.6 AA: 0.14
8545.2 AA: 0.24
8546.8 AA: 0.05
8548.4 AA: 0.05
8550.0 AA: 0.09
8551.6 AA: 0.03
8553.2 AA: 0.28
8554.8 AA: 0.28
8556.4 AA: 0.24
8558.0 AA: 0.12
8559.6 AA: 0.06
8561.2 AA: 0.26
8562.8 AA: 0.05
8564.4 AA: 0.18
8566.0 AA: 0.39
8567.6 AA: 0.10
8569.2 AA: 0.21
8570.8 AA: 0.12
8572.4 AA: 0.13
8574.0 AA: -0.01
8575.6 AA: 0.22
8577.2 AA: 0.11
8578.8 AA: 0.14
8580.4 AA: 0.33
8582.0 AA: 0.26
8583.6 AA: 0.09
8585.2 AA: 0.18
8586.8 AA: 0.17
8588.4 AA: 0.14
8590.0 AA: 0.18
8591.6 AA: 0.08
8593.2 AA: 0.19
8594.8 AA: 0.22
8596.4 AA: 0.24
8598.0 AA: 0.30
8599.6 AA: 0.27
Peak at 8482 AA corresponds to Hbeta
